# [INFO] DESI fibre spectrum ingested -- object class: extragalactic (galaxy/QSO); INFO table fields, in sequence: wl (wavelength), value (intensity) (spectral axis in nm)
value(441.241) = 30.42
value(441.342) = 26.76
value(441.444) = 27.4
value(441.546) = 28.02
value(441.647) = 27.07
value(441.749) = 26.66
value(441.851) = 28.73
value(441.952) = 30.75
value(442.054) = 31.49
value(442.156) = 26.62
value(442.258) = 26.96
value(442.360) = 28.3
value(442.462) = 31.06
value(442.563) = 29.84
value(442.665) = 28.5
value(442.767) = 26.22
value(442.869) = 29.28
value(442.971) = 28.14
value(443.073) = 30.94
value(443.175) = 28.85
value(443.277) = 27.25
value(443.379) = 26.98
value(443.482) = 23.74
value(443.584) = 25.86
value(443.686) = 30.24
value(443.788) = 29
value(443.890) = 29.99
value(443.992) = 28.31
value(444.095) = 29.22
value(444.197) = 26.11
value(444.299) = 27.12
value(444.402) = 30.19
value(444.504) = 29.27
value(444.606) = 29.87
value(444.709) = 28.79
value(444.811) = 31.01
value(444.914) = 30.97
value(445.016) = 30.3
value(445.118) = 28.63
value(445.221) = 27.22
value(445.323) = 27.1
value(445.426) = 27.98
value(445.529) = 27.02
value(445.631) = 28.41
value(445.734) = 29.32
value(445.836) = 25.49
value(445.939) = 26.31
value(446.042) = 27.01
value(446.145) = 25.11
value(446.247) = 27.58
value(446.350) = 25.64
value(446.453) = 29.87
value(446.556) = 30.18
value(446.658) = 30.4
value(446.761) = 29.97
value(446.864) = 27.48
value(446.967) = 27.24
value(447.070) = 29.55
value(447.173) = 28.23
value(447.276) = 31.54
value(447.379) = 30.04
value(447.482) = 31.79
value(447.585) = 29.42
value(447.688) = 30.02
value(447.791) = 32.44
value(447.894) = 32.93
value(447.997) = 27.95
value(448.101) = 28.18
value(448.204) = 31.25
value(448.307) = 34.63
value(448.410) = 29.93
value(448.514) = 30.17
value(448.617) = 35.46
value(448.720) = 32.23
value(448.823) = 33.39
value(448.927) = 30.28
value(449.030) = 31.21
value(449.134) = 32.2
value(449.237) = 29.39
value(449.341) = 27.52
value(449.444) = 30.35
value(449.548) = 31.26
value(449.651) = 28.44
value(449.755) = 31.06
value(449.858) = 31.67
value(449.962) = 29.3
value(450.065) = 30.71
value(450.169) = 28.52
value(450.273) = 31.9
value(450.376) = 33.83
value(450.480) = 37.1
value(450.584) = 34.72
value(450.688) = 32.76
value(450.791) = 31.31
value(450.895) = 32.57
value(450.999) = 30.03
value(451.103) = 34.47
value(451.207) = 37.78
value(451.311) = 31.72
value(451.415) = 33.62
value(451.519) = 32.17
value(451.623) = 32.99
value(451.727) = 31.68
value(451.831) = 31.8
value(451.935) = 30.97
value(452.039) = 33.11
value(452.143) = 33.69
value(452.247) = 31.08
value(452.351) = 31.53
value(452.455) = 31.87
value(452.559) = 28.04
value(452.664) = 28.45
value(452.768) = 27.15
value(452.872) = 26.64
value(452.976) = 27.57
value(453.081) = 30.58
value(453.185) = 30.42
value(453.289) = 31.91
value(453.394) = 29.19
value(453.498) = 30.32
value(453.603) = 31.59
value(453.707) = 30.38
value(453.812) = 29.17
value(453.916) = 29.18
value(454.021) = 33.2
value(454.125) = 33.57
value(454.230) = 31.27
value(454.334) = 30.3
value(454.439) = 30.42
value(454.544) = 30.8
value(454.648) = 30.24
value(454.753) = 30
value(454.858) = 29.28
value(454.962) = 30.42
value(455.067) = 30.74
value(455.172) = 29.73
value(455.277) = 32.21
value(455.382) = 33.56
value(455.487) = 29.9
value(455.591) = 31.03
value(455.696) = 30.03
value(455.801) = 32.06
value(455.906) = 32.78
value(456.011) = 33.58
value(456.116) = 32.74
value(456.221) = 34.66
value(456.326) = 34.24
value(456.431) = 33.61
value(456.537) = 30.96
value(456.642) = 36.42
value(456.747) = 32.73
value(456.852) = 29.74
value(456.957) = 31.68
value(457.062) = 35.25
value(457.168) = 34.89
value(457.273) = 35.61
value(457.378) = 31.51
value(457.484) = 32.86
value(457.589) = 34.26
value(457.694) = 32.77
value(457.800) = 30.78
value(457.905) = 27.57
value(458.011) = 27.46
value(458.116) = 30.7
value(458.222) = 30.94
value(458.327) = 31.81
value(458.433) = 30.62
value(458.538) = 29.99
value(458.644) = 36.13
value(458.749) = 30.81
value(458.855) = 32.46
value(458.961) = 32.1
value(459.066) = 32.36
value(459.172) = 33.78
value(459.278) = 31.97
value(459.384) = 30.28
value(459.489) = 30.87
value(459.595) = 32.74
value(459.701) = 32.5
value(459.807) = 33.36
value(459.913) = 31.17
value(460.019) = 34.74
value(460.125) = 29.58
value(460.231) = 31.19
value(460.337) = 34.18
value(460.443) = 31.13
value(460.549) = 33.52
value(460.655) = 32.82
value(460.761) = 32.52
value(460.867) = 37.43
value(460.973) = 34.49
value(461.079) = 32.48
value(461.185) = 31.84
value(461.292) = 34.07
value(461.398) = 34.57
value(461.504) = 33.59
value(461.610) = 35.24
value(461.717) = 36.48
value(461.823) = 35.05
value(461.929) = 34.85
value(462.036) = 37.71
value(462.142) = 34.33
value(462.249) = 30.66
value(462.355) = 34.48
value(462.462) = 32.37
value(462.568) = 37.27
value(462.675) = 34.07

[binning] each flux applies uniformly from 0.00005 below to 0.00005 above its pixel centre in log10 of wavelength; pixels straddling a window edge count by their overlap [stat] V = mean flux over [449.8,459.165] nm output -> 31.7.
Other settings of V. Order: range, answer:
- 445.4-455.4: 30.6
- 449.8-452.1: 32.5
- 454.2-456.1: 31.1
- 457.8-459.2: 31.2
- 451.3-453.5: 30.7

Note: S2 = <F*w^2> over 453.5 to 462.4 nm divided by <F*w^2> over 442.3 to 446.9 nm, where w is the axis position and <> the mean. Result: 1.21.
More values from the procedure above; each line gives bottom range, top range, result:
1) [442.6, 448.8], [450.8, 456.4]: 1.12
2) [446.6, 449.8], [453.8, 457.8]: 1.09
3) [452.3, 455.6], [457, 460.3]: 1.08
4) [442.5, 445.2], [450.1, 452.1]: 1.18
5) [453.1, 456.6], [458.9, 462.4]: 1.09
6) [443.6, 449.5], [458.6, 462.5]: 1.20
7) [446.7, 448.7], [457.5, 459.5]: 1.08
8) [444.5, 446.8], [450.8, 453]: 1.14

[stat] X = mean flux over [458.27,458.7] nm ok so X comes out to 32.2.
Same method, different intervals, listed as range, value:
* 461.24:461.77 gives 34.8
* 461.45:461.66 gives 34.5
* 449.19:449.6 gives 29.6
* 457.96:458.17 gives 29.1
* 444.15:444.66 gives 28.5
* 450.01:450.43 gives 31.3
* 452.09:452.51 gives 32.1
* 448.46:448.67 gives 32.8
